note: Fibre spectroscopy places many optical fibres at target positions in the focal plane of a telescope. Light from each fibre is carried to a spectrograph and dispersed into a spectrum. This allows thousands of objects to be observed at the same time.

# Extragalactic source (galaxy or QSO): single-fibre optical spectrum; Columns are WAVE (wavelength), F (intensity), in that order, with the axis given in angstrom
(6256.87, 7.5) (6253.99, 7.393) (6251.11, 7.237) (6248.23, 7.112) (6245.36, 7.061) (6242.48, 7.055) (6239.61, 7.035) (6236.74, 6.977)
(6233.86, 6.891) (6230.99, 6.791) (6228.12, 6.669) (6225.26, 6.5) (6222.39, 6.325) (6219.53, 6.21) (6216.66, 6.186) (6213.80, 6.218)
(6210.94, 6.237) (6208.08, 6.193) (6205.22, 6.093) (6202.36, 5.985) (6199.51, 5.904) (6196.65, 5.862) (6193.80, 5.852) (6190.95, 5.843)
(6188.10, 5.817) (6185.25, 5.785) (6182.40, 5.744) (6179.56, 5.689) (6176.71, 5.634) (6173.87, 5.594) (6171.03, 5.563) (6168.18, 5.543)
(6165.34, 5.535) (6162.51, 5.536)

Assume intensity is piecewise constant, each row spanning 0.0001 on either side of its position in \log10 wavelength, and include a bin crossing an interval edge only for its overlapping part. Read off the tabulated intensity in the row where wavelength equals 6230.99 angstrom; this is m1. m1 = 6.791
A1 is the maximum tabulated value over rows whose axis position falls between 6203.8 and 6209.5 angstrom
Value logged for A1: 6.193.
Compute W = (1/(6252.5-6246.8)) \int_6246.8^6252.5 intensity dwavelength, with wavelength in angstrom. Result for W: 7.17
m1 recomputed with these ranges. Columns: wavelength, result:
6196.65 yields 5.862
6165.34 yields 5.535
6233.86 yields 6.891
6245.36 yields 7.061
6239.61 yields 7.035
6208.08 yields 6.193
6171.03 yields 5.563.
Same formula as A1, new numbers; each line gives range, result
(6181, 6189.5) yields 5.817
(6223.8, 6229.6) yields 6.669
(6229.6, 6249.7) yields 7.112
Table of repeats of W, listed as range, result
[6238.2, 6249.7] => 7.07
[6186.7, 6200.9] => 5.86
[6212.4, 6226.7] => 6.29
